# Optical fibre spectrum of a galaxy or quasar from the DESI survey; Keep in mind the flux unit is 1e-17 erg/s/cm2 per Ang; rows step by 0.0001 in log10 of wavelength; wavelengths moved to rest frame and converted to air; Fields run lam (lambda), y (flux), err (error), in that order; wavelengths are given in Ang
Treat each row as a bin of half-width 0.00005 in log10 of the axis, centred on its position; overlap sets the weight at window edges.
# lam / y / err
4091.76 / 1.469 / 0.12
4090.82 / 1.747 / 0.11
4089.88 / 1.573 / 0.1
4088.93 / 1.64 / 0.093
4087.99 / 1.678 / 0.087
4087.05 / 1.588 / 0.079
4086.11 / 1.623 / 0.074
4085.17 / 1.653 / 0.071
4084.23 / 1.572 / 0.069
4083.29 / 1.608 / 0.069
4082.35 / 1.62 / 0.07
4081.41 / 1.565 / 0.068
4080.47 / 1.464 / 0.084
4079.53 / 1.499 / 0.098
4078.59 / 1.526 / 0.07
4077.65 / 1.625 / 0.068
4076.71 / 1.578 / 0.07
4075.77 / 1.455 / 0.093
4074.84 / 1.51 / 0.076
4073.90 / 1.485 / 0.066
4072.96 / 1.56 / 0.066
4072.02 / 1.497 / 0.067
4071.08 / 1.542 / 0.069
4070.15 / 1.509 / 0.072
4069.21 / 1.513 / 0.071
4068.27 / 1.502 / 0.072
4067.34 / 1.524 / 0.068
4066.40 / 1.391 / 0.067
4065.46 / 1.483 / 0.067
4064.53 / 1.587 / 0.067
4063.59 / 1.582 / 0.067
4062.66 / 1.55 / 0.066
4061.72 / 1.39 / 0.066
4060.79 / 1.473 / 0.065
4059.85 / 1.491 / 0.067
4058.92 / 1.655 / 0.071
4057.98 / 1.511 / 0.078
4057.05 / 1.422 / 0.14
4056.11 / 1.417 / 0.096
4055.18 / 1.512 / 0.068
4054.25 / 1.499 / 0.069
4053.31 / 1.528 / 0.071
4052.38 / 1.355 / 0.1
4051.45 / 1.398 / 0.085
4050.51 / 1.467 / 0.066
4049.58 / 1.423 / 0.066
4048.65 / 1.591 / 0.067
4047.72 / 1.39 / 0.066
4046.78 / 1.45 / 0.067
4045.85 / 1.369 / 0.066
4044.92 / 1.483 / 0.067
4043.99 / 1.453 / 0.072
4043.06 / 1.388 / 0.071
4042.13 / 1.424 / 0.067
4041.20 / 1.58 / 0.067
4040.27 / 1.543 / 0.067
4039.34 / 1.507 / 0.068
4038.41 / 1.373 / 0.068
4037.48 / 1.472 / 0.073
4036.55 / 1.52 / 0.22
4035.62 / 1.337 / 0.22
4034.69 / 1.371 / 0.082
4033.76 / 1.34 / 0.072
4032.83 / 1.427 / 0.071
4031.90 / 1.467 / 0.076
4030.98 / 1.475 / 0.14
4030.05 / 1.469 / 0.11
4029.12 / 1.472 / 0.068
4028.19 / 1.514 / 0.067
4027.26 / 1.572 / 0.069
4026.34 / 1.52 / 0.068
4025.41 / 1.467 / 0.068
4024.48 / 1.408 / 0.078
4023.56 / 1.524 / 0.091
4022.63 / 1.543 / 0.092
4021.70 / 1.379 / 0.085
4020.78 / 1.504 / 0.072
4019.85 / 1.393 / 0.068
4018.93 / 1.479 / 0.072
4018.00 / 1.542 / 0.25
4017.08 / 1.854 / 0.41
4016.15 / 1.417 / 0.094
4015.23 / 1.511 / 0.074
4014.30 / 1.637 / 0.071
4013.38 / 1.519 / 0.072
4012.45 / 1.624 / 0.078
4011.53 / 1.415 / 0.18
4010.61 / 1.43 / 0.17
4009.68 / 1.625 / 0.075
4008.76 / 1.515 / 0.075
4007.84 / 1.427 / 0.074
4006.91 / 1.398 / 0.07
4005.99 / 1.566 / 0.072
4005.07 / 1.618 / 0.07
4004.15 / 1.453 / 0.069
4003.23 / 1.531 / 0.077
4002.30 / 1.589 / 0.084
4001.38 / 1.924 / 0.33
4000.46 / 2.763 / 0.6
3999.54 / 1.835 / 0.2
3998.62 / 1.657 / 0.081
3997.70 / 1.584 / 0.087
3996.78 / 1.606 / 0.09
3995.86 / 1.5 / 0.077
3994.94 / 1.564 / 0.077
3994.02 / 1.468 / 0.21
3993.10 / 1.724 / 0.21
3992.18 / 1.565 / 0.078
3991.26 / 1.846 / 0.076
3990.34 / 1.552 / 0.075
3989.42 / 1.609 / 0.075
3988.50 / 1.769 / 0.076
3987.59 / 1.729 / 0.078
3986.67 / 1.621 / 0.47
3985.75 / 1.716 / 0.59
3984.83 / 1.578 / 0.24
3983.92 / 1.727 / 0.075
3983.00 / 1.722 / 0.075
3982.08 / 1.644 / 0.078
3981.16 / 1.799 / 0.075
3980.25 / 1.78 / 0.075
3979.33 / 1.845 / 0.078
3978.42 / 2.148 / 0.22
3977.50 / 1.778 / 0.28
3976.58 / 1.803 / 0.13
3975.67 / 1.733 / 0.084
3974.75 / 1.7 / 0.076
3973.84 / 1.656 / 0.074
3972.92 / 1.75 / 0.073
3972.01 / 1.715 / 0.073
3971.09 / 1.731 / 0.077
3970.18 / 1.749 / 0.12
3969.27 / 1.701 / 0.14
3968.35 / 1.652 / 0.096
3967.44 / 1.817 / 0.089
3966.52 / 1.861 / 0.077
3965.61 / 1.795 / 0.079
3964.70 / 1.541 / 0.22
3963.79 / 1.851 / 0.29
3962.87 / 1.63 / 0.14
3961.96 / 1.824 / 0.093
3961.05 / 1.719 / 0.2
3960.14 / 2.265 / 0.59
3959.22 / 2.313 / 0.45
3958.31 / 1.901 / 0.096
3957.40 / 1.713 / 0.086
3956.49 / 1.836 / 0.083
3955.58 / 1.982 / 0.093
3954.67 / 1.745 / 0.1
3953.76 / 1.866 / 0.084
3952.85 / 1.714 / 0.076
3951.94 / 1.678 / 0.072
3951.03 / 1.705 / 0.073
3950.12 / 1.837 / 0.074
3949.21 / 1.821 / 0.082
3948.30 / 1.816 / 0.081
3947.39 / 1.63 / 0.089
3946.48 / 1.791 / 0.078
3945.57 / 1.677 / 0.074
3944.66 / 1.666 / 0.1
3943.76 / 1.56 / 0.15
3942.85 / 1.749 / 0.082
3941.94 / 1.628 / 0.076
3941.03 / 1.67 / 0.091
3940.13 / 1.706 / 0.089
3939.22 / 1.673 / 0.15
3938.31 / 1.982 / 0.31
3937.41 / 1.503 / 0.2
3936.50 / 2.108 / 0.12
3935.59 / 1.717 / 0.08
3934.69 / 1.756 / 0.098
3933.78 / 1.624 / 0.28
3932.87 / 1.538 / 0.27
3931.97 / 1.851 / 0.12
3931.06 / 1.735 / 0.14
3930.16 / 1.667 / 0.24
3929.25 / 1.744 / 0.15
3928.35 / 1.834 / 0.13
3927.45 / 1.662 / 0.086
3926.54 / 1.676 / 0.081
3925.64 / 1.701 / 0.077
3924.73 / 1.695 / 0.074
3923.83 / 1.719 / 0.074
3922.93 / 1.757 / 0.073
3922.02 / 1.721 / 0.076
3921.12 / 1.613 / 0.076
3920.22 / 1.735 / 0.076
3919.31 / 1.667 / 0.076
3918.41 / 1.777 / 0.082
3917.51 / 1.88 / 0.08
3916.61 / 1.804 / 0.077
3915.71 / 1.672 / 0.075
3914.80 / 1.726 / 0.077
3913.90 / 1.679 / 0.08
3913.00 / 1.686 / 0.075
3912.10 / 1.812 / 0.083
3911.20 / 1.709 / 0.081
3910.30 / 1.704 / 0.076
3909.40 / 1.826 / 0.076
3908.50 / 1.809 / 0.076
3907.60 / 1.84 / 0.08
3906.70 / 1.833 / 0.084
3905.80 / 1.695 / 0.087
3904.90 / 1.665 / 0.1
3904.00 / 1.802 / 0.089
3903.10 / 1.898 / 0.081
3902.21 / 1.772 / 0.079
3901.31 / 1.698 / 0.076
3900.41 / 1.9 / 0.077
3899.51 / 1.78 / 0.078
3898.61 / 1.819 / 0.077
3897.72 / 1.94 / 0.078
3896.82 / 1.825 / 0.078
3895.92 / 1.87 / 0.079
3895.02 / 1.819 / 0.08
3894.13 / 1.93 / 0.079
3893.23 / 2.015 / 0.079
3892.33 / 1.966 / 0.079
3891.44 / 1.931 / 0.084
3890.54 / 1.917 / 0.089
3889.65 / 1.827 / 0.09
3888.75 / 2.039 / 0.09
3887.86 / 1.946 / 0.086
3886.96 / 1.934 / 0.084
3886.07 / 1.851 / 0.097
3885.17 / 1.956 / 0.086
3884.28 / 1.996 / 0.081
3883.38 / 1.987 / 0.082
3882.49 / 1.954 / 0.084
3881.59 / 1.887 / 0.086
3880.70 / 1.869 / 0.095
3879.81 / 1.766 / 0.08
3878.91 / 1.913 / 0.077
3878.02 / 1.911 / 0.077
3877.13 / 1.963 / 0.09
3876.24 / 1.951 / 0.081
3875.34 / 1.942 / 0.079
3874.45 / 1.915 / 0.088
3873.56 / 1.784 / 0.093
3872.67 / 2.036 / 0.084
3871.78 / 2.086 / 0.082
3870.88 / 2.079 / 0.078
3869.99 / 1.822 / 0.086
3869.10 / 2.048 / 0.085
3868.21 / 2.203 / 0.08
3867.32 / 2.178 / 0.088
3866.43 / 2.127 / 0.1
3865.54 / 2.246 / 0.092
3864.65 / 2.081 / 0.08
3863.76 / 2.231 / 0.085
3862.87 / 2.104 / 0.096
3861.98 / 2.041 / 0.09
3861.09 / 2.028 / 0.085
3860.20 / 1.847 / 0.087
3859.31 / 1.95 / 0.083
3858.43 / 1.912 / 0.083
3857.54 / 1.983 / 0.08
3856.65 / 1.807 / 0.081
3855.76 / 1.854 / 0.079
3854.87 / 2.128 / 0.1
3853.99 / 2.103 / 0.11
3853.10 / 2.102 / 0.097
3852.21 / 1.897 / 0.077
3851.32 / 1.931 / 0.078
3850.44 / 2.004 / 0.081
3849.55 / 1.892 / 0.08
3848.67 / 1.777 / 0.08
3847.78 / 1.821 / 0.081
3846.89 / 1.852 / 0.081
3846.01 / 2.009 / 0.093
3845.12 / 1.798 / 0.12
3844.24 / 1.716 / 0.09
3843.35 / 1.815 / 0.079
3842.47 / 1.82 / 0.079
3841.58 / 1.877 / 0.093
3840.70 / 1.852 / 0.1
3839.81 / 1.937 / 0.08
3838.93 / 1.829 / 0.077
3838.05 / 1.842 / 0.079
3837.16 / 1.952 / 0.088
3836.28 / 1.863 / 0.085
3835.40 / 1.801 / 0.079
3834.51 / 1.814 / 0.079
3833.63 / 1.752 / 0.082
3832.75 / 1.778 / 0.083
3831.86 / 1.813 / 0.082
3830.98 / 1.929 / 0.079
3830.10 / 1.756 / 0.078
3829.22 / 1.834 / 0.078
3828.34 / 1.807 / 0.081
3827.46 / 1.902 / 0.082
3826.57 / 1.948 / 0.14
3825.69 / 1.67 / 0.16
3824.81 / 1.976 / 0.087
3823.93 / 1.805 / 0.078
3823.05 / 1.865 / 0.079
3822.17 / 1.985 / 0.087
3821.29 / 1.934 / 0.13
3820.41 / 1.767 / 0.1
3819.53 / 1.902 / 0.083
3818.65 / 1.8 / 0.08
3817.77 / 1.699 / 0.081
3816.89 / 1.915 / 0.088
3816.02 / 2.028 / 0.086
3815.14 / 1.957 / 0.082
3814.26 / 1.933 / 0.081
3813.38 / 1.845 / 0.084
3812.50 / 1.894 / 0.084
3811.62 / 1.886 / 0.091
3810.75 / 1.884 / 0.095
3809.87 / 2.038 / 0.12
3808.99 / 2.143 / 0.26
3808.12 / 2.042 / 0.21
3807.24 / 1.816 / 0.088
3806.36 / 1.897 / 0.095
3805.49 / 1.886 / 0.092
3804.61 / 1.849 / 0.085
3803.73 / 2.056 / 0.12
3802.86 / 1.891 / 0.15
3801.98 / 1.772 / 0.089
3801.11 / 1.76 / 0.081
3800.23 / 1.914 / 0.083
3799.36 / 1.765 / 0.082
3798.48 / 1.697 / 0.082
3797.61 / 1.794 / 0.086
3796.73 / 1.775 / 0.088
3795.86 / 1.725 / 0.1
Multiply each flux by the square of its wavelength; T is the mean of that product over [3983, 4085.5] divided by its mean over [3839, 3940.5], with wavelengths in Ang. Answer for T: 0.89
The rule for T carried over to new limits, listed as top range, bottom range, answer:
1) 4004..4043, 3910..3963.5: 0.89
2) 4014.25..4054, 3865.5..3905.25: 0.82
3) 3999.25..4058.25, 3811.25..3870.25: 0.87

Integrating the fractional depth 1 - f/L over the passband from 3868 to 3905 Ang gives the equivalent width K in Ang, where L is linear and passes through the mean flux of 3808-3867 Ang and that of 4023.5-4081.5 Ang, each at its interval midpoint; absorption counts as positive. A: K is -1.9 Ang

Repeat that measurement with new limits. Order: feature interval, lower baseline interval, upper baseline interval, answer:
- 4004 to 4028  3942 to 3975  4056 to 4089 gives 2.0 Ang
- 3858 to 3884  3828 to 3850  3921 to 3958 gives -2.7 Ang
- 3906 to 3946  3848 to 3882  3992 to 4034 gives 1.8 Ang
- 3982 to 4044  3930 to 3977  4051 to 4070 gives 1.9 Ang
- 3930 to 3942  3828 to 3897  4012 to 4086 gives 0.2 Ang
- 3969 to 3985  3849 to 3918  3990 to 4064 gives -0.9 Ang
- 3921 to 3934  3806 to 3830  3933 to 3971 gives 0.6 Ang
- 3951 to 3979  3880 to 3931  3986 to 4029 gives -2.0 Ang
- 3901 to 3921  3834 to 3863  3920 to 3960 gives 0.5 Ang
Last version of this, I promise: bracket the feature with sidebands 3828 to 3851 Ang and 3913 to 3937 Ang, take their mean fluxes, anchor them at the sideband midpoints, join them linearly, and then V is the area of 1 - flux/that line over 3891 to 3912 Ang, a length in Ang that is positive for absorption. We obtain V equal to -0.77 Ang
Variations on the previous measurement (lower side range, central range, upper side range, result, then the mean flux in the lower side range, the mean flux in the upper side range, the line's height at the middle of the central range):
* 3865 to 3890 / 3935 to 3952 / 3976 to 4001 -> 0.93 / 1.97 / 1.74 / 1.83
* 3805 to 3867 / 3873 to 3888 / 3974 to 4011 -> -0.54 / 1.91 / 1.69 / 1.85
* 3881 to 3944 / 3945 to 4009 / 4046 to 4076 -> -3.01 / 1.79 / 1.49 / 1.66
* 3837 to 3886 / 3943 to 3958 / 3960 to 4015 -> 0.13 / 1.95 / 1.69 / 1.77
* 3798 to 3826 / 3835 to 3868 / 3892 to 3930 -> -1.93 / 1.88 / 1.78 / 1.84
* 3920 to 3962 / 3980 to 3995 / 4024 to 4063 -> -0.42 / 1.76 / 1.46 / 1.63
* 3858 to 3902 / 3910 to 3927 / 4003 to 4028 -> 0.99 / 1.95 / 1.51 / 1.83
